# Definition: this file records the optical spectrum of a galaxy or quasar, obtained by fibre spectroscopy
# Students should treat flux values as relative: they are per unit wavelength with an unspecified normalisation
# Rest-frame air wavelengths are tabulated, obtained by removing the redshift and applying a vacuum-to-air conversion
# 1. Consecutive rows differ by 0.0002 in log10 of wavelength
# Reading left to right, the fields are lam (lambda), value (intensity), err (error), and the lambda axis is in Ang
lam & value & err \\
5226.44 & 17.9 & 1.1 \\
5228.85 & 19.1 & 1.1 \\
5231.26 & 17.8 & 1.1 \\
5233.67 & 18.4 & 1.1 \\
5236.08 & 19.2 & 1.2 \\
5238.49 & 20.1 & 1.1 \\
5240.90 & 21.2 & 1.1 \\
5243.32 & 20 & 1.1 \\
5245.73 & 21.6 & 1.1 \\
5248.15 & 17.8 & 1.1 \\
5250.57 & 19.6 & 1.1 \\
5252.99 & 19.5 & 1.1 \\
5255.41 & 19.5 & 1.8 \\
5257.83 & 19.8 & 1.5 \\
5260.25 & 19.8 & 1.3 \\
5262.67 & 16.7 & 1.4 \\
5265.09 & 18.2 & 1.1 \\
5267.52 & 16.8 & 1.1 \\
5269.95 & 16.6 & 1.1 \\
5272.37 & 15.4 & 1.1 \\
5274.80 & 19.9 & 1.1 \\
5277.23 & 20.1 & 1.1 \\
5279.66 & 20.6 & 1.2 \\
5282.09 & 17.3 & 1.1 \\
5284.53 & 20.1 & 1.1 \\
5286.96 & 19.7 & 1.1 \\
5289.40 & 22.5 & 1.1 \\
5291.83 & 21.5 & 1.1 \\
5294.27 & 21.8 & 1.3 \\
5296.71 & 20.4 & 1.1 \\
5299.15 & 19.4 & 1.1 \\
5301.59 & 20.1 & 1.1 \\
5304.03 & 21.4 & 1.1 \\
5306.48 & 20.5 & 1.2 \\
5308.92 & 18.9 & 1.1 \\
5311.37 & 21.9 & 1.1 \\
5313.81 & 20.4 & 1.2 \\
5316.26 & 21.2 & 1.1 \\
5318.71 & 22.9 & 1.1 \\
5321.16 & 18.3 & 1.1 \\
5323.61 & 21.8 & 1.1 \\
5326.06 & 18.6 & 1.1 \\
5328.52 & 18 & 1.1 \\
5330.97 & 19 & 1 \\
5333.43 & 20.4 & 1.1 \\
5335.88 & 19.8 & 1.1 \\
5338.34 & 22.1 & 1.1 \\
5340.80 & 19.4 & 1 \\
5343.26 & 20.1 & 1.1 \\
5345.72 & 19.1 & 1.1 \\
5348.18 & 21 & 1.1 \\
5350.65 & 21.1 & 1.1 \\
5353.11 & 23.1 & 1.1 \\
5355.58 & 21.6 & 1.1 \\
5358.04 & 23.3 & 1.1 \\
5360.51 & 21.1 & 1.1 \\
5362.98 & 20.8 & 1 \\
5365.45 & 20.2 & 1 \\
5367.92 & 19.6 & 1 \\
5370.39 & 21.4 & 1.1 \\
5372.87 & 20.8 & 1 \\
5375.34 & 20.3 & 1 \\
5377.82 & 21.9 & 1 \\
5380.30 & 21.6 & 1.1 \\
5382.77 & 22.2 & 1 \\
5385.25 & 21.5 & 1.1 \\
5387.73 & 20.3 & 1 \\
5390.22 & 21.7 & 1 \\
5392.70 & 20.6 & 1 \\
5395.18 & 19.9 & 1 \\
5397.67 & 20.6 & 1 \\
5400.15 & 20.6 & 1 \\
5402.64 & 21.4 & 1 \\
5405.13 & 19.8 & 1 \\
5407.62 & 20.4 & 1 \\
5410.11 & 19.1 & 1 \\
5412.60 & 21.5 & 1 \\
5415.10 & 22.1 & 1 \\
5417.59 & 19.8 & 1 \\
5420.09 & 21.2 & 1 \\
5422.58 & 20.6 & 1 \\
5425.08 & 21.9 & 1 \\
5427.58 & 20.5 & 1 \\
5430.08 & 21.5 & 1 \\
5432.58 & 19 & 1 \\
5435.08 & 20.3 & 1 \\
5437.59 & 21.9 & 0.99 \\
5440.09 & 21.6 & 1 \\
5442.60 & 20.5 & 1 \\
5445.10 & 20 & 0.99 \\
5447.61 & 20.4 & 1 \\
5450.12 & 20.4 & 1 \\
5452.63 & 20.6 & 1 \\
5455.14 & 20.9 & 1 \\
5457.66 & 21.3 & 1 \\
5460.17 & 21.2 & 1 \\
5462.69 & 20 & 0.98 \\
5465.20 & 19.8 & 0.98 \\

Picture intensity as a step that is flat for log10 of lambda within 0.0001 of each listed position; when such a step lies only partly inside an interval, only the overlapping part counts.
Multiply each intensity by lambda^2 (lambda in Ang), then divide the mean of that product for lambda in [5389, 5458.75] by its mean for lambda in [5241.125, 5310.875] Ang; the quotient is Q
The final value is 1.12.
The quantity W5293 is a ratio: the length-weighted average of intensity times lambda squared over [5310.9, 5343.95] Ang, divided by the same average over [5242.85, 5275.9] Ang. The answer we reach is 1.12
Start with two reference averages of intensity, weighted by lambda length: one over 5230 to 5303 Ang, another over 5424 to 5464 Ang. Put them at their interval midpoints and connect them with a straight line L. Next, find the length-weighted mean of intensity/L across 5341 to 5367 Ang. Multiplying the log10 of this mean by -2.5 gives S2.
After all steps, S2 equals -0.05 mag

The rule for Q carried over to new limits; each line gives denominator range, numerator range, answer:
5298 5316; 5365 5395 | 1.06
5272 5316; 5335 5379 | 1.06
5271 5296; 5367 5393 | 1.10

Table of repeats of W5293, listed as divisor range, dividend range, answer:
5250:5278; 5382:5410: 1.18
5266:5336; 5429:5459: 1.10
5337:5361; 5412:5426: 1.02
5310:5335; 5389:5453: 1.06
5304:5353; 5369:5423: 1.05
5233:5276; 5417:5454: 1.17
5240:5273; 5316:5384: 1.14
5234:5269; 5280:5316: 1.08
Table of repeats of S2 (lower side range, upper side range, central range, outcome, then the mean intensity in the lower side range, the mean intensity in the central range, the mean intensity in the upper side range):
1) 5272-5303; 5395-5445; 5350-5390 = -0.044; 20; 21.3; 20.7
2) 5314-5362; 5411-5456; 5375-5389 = -0.033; 20.6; 21.4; 20.8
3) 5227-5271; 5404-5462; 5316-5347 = -0.015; 19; 20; 20.7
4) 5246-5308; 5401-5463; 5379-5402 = -0.033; 19.4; 21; 20.7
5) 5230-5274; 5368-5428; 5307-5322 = -0.052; 18.8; 20.7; 20.9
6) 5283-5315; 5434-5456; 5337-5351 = 0.013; 20.6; 20.4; 20.7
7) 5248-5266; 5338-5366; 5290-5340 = -0.011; 18.9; 20.4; 21.1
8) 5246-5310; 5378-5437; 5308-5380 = -0.027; 19.4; 20.6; 20.8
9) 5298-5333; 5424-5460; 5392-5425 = -0.001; 20.2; 20.6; 20.8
